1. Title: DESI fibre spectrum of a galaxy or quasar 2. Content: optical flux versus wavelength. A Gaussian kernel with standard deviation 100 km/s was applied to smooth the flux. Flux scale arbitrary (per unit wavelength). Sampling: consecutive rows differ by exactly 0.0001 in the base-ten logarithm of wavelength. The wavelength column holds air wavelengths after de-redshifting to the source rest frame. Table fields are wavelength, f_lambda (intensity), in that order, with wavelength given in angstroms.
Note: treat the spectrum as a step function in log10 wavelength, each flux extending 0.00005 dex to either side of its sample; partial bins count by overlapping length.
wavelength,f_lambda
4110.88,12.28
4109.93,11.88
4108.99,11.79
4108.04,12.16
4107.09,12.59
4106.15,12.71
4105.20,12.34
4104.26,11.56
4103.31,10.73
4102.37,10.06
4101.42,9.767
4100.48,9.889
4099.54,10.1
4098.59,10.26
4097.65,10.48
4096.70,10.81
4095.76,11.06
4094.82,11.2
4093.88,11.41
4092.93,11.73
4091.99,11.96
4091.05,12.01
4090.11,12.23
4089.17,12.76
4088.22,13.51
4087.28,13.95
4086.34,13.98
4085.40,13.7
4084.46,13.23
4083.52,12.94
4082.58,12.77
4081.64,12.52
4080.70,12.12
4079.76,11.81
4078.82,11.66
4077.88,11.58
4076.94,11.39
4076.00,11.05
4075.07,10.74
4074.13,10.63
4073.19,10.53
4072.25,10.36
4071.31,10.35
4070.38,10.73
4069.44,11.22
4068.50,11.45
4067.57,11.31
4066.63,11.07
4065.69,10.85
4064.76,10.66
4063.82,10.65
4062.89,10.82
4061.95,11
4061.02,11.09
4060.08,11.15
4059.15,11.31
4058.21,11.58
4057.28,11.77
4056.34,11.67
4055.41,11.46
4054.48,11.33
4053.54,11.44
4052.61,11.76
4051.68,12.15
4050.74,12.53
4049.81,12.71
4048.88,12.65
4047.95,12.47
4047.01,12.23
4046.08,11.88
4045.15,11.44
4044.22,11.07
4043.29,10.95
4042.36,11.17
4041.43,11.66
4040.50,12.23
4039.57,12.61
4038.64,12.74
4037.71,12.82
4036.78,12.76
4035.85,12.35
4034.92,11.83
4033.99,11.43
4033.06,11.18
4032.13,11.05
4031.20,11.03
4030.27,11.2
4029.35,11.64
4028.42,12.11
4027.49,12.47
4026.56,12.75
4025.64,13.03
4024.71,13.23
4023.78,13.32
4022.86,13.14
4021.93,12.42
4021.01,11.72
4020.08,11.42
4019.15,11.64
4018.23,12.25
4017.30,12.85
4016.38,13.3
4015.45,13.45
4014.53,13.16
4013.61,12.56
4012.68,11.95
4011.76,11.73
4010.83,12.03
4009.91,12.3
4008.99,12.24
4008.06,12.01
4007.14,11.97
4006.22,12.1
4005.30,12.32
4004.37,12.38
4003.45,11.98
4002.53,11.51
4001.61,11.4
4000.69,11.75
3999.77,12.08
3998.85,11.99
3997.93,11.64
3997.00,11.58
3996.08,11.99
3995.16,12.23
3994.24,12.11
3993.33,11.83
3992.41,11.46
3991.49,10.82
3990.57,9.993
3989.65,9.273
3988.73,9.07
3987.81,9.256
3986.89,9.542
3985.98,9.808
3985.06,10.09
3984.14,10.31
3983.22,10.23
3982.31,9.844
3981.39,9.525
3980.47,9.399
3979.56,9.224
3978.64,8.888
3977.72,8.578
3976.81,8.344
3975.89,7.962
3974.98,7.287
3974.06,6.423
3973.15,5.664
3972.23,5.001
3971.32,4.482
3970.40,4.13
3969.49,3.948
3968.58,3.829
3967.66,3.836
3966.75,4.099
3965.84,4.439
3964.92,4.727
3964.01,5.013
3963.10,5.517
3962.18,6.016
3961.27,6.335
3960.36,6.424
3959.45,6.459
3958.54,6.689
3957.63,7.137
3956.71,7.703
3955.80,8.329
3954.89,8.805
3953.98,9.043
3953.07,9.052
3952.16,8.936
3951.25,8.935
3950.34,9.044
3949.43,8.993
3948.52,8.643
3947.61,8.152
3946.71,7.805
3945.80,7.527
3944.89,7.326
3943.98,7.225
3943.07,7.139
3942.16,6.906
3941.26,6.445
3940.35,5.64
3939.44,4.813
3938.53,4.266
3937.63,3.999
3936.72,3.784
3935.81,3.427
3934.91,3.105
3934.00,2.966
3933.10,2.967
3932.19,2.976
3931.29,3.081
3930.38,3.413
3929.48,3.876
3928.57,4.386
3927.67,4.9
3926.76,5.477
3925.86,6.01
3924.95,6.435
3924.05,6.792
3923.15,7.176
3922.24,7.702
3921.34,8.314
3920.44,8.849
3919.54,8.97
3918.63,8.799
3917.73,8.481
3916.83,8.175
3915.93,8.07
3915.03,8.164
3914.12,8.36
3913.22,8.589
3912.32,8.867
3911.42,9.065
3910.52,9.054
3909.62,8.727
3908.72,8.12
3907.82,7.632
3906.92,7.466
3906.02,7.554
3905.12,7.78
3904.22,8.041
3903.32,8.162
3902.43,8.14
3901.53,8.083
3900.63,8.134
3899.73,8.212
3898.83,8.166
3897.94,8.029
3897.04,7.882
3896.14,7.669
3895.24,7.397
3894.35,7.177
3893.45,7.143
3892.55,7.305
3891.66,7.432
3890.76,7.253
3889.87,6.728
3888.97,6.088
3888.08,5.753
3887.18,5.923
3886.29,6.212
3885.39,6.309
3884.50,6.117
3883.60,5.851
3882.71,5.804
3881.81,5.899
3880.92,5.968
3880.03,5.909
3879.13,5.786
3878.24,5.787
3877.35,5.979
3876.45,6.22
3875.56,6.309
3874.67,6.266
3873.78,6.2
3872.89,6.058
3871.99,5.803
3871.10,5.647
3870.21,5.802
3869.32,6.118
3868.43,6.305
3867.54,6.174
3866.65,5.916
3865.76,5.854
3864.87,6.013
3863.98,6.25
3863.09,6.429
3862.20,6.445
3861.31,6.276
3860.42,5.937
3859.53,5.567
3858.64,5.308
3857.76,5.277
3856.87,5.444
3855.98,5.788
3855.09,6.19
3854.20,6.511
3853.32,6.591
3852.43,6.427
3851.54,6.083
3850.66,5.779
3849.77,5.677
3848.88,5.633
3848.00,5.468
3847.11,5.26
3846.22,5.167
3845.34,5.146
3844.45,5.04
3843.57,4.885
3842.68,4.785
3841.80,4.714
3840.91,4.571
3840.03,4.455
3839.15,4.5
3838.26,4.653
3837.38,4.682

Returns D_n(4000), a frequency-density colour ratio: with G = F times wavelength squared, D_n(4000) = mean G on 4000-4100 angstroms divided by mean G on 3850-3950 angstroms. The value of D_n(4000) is 1.95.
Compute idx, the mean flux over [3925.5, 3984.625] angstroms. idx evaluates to 6.39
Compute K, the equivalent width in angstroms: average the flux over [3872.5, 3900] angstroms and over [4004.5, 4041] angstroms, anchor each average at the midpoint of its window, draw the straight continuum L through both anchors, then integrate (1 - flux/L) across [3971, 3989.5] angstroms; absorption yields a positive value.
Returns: 3.6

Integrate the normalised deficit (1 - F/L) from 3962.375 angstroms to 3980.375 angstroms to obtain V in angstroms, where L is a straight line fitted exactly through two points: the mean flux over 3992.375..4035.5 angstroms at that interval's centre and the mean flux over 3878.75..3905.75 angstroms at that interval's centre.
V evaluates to 7.7 angstroms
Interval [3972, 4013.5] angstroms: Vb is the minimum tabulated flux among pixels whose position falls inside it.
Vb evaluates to 5.001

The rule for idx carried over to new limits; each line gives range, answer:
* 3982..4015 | 11.4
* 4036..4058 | 12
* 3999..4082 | 11.8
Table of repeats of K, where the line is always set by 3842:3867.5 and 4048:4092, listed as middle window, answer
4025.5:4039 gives -1.63 angstroms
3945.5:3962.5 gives 1.18 angstroms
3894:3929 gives -2.22 angstroms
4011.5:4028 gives -3.56 angstroms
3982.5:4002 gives -2.58 angstroms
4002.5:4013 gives -2.15 angstroms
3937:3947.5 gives 2.44 angstroms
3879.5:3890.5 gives 0.89 angstroms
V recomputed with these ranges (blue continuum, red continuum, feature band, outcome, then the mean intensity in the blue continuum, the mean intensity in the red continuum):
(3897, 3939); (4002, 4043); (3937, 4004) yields 9.9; 6.76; 12.2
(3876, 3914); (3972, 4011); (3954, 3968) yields 4.7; 7.24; 10.4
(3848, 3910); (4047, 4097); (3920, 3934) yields 4.3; 6.57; 11.7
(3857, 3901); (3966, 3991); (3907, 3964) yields 2.2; 6.4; 7.67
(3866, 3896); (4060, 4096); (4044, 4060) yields -1.3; 6.27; 11.7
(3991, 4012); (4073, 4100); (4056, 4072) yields 1.1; 11.9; 11.9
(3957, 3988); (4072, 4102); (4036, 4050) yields -3.1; 7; 11.7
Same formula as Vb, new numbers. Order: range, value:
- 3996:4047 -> 10.95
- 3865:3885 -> 5.647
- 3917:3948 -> 2.966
